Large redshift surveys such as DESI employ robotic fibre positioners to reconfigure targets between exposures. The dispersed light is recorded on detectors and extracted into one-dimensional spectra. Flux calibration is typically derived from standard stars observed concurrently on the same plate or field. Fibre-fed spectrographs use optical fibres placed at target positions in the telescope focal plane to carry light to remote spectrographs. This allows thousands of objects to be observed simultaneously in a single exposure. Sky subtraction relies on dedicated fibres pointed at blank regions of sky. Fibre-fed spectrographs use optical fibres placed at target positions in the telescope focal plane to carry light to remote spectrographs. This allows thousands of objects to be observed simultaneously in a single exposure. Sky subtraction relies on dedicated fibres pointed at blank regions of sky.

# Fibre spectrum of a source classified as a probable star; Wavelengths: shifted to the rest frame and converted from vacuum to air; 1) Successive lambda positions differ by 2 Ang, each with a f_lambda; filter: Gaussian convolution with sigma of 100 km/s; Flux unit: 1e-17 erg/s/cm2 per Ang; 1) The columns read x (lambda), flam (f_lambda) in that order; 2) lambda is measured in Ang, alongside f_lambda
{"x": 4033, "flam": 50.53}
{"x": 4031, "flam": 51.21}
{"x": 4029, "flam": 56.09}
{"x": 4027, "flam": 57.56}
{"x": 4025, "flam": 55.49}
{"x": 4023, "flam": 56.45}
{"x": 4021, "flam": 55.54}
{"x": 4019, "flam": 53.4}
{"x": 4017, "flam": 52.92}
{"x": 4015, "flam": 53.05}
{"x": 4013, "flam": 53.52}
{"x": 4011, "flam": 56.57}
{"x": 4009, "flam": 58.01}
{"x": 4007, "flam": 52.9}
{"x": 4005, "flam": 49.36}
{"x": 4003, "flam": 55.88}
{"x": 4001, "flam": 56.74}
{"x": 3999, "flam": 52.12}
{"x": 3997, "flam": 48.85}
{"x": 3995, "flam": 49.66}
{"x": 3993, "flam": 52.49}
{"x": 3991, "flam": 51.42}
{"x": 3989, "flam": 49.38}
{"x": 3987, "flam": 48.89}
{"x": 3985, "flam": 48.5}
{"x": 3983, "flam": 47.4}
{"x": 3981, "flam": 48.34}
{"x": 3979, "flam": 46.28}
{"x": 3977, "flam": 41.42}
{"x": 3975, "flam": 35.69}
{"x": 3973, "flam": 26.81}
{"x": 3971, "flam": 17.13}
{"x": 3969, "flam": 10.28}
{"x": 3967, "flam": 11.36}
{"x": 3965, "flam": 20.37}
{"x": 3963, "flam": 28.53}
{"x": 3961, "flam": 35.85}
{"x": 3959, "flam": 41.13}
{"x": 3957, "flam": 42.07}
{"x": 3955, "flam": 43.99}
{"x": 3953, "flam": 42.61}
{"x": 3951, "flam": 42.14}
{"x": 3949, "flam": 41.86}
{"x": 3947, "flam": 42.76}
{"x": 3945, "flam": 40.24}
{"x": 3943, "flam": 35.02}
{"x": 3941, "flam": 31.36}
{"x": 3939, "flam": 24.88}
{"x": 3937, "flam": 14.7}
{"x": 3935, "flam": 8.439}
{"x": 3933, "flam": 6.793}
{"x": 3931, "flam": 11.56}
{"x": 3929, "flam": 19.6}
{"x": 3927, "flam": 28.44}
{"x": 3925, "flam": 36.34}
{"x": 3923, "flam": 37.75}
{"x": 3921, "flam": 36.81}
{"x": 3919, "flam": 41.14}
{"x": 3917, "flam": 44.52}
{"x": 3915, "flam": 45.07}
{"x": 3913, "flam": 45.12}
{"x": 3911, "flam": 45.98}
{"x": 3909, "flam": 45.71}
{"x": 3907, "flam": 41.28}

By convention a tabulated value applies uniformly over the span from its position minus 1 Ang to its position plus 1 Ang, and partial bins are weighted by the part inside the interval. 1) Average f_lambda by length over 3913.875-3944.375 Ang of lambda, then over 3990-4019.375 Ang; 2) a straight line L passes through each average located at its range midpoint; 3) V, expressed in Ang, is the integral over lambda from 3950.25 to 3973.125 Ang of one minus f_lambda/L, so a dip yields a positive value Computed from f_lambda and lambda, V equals 4.78 Ang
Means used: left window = 28.4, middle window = 30.2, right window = 53.1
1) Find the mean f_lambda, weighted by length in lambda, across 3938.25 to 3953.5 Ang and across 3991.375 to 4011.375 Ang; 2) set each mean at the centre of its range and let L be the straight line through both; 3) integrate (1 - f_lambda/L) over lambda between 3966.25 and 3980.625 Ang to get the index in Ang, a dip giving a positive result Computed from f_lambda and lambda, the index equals 5.5 Ang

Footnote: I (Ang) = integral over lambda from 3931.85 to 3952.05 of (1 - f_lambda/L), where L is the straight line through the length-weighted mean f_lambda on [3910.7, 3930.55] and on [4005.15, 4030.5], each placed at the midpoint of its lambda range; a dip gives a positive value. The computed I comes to 6.2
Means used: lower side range 37.1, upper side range 54.9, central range 28.7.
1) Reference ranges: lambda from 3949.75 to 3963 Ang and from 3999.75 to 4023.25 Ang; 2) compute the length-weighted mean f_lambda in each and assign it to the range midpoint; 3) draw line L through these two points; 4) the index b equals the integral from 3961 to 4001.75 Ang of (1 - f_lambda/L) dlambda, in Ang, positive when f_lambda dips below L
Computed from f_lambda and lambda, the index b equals 7.0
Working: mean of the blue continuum 40.3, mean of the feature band 39.4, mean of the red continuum 54.4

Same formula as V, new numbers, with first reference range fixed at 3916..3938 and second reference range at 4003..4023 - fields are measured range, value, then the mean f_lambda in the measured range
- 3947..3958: -2.6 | 42.6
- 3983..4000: -1.1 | 50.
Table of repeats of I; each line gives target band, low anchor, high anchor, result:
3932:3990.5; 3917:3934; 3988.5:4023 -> 8.8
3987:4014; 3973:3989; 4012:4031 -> -1.9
